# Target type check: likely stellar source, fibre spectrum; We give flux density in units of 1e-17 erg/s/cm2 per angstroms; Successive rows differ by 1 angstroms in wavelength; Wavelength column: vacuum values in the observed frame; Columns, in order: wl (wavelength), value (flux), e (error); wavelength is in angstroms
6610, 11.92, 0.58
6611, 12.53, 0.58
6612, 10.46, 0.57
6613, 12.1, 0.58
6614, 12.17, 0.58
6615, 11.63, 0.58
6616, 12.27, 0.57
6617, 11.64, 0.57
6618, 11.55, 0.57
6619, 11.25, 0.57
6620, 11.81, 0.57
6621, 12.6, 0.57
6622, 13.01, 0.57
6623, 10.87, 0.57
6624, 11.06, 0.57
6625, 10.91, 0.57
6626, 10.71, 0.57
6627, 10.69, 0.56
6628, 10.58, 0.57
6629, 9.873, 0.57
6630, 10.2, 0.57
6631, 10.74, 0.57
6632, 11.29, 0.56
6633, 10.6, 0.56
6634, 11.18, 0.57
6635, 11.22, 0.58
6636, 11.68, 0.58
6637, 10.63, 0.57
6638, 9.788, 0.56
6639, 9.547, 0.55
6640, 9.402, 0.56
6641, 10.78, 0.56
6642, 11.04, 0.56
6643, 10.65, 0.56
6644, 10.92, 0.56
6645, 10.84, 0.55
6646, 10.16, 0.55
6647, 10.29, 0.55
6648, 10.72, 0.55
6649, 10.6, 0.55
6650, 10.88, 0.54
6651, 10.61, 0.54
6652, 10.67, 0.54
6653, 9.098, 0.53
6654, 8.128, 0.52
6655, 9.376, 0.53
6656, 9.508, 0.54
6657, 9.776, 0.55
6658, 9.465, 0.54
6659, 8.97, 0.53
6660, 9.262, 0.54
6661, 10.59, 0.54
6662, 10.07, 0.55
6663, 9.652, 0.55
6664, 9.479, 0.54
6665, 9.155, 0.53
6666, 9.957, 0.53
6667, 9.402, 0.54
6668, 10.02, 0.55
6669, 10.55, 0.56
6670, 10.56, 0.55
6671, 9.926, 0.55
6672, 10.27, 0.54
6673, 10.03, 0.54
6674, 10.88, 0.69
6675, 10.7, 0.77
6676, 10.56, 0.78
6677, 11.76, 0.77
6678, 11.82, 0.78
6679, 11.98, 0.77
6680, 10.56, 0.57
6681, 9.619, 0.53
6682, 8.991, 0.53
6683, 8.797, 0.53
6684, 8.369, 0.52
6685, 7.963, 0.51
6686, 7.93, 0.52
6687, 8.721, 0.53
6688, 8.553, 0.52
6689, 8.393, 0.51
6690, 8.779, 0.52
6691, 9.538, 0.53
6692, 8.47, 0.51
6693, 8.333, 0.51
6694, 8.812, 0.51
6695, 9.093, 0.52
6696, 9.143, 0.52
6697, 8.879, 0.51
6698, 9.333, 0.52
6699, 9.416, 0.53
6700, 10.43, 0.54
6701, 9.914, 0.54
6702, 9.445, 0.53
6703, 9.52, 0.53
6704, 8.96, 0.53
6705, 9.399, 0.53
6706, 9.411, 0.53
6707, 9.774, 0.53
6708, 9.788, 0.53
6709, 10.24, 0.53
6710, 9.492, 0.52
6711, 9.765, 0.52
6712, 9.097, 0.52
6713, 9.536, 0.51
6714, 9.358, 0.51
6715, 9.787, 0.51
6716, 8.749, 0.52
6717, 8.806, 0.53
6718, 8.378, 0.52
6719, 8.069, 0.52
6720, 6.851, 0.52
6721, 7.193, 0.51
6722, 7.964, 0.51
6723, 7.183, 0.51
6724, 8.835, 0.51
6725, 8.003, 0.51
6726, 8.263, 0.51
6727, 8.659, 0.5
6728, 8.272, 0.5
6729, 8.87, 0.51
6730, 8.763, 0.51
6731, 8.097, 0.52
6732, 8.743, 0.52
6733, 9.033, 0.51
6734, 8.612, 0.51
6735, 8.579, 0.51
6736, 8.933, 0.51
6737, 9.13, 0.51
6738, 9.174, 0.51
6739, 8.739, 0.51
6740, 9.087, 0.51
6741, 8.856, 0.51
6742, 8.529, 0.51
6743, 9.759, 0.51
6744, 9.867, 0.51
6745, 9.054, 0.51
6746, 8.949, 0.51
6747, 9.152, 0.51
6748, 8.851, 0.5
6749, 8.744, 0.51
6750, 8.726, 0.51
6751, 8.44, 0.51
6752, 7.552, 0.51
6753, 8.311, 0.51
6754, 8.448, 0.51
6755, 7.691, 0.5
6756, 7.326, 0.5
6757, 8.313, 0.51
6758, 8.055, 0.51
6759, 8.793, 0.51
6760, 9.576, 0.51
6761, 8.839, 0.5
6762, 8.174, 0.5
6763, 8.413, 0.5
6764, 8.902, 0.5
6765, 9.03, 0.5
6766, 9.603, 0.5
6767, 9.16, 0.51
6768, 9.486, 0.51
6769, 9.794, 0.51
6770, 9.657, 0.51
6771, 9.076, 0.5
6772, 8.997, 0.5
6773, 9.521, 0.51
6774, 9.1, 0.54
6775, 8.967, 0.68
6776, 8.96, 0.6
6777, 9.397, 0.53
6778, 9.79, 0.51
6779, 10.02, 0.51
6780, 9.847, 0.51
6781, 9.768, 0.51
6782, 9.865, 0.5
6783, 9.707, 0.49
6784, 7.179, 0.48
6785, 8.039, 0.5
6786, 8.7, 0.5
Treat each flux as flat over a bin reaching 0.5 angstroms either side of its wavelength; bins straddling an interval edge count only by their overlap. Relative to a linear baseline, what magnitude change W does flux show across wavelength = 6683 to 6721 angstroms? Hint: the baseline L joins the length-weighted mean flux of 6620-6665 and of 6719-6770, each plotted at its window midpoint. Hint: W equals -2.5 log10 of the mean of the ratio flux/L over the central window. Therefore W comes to 0.042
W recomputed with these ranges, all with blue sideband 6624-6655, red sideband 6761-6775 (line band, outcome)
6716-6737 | 0.149 mag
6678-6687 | 0.072 mag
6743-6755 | 0.072 mag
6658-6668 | 0.065 mag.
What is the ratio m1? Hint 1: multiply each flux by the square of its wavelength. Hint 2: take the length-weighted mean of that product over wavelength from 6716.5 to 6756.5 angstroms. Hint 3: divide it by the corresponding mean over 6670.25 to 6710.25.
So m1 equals 0.9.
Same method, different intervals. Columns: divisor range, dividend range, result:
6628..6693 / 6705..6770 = 0.90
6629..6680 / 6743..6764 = 0.86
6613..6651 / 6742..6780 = 0.85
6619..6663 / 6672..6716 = 0.92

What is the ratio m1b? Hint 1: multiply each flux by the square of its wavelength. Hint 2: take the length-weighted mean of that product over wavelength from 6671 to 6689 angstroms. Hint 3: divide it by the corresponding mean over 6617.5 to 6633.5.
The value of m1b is 0.9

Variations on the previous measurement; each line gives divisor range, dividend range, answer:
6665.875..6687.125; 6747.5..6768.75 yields 0.88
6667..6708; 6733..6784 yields 0.96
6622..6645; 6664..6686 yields 0.95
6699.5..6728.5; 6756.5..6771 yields 1.02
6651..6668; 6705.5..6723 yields 0.94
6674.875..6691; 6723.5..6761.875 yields 0.92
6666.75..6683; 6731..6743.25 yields 0.87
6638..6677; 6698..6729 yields 0.90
